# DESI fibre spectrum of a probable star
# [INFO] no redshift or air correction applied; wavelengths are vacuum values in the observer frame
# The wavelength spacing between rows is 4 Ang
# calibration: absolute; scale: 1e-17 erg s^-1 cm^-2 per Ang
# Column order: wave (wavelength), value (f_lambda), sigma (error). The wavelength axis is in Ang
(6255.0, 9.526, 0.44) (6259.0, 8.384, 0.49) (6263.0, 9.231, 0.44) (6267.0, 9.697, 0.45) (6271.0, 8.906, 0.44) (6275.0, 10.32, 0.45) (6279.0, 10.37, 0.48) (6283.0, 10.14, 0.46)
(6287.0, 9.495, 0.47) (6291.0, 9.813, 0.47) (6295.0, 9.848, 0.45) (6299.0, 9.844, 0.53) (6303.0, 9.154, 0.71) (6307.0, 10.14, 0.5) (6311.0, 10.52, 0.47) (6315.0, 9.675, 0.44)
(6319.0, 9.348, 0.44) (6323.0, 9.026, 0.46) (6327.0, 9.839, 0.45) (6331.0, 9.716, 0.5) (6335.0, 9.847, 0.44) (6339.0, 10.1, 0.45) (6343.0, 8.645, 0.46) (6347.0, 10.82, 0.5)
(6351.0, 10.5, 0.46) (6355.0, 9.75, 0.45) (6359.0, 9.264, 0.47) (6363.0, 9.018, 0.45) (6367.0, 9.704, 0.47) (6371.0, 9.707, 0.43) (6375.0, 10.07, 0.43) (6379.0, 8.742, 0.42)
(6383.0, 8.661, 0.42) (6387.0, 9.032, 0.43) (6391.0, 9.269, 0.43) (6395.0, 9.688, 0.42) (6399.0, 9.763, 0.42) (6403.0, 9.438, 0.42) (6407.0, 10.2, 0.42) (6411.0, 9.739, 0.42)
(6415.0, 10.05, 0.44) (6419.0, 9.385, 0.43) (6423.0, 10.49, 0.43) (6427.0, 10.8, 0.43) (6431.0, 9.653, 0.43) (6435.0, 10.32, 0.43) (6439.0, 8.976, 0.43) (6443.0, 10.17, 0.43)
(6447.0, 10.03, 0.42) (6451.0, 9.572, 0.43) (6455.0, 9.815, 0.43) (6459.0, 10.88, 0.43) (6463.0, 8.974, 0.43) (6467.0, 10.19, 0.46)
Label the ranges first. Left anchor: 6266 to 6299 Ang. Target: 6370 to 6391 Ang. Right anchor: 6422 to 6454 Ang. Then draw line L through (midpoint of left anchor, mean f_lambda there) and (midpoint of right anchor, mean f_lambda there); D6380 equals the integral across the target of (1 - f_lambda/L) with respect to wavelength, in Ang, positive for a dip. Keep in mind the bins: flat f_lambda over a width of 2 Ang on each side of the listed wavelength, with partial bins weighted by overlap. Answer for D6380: 1.5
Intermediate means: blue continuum 9.83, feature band 9.22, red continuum 9.98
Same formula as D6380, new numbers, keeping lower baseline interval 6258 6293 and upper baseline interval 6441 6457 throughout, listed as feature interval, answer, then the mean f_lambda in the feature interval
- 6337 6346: 0.2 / 9.53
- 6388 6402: 0.4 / 9.53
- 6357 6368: 0.5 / 9.29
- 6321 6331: 0.2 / 9.49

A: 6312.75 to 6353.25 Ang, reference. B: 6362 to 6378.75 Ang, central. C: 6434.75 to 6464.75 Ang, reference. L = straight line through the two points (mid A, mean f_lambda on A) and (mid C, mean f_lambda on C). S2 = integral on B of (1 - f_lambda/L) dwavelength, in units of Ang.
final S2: 0.36 Ang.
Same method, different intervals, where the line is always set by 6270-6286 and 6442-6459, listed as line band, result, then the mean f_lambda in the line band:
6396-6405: 0.3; 9.61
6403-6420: 0.3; 9.82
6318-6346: 1.2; 9.56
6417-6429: -0.3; 10.2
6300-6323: 0.6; 9.71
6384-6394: 0.8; 9.16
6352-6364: 0.6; 9.47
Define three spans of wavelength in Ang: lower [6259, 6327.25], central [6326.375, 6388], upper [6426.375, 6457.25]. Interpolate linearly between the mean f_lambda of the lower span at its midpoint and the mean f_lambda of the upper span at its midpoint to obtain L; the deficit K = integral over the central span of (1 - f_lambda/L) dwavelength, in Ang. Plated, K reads 1.1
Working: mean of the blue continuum 9.69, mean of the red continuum 9.89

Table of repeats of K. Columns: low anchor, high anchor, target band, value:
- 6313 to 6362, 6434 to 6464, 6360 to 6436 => 0.99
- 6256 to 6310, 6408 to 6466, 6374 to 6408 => 1.59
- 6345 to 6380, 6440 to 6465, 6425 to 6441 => -0.15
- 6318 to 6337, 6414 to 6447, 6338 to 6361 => -0.43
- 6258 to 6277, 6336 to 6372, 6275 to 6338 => -1.89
